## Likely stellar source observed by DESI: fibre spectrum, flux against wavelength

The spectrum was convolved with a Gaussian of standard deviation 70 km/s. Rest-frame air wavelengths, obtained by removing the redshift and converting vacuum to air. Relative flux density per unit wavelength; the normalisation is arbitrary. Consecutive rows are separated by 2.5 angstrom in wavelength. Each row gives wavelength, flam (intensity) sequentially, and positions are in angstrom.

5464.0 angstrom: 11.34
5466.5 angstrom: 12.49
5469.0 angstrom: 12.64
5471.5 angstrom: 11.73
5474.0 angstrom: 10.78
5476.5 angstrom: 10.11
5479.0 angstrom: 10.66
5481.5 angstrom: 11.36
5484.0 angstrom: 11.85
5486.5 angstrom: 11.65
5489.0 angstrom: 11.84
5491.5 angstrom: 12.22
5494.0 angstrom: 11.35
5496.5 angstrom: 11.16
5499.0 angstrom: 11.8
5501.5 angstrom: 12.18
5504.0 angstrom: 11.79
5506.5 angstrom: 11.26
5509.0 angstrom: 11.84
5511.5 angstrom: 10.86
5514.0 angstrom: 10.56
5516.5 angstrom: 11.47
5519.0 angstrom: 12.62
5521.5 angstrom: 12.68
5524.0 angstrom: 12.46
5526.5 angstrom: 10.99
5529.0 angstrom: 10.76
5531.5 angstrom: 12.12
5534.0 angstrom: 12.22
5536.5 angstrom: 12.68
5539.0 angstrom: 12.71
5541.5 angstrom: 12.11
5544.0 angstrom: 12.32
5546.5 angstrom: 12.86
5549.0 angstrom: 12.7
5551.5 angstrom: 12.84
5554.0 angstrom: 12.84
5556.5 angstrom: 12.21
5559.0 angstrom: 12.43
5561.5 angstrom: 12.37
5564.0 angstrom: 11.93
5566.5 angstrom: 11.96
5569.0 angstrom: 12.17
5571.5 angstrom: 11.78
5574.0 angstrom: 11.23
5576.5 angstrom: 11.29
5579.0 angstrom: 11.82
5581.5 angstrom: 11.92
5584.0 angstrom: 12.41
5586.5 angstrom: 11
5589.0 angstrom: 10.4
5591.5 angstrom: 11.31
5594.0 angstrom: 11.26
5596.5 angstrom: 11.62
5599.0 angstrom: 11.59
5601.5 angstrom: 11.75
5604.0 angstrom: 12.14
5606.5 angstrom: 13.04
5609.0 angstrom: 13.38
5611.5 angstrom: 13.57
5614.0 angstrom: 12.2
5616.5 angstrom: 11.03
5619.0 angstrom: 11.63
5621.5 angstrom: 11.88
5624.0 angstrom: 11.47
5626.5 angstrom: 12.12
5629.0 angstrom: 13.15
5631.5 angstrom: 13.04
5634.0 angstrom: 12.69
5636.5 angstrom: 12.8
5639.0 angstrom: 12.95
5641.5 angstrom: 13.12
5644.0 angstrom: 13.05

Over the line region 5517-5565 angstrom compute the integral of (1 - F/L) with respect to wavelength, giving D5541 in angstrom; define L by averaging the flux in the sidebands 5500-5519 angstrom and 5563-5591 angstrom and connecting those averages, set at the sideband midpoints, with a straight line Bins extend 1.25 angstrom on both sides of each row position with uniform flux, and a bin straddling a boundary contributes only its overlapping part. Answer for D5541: -3.07 angstrom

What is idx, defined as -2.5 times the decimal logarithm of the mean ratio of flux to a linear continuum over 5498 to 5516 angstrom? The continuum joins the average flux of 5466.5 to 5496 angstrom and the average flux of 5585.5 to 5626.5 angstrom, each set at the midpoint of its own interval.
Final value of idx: 0.01 mag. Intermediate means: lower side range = 11.5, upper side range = 11.8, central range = 11.5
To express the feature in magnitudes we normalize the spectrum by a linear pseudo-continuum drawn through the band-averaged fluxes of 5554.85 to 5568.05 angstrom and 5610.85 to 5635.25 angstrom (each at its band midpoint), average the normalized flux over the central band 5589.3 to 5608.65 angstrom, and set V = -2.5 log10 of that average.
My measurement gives 0.04 mag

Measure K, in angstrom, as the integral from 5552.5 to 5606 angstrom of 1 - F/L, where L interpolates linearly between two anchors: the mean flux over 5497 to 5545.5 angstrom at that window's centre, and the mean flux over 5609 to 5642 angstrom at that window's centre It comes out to 1.68 angstrom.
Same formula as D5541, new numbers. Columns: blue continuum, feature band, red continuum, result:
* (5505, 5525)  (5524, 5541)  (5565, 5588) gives -0.4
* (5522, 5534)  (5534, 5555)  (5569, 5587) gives -1.6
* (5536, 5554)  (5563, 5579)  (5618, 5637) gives 1.0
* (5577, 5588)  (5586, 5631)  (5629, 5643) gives 1.3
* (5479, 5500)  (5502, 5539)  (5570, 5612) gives -0.4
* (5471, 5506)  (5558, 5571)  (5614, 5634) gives -0.4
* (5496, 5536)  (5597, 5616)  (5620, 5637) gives -0.2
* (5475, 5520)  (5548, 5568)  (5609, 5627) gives -1.1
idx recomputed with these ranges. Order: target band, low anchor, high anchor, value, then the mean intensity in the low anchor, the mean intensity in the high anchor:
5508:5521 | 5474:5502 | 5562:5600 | -0.01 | 11.4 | 11.6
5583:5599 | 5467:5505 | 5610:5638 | 0.08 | 11.6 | 12.3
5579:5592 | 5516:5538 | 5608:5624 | 0.06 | 12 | 12.2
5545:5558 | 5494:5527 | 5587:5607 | -0.09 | 11.7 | 11.6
